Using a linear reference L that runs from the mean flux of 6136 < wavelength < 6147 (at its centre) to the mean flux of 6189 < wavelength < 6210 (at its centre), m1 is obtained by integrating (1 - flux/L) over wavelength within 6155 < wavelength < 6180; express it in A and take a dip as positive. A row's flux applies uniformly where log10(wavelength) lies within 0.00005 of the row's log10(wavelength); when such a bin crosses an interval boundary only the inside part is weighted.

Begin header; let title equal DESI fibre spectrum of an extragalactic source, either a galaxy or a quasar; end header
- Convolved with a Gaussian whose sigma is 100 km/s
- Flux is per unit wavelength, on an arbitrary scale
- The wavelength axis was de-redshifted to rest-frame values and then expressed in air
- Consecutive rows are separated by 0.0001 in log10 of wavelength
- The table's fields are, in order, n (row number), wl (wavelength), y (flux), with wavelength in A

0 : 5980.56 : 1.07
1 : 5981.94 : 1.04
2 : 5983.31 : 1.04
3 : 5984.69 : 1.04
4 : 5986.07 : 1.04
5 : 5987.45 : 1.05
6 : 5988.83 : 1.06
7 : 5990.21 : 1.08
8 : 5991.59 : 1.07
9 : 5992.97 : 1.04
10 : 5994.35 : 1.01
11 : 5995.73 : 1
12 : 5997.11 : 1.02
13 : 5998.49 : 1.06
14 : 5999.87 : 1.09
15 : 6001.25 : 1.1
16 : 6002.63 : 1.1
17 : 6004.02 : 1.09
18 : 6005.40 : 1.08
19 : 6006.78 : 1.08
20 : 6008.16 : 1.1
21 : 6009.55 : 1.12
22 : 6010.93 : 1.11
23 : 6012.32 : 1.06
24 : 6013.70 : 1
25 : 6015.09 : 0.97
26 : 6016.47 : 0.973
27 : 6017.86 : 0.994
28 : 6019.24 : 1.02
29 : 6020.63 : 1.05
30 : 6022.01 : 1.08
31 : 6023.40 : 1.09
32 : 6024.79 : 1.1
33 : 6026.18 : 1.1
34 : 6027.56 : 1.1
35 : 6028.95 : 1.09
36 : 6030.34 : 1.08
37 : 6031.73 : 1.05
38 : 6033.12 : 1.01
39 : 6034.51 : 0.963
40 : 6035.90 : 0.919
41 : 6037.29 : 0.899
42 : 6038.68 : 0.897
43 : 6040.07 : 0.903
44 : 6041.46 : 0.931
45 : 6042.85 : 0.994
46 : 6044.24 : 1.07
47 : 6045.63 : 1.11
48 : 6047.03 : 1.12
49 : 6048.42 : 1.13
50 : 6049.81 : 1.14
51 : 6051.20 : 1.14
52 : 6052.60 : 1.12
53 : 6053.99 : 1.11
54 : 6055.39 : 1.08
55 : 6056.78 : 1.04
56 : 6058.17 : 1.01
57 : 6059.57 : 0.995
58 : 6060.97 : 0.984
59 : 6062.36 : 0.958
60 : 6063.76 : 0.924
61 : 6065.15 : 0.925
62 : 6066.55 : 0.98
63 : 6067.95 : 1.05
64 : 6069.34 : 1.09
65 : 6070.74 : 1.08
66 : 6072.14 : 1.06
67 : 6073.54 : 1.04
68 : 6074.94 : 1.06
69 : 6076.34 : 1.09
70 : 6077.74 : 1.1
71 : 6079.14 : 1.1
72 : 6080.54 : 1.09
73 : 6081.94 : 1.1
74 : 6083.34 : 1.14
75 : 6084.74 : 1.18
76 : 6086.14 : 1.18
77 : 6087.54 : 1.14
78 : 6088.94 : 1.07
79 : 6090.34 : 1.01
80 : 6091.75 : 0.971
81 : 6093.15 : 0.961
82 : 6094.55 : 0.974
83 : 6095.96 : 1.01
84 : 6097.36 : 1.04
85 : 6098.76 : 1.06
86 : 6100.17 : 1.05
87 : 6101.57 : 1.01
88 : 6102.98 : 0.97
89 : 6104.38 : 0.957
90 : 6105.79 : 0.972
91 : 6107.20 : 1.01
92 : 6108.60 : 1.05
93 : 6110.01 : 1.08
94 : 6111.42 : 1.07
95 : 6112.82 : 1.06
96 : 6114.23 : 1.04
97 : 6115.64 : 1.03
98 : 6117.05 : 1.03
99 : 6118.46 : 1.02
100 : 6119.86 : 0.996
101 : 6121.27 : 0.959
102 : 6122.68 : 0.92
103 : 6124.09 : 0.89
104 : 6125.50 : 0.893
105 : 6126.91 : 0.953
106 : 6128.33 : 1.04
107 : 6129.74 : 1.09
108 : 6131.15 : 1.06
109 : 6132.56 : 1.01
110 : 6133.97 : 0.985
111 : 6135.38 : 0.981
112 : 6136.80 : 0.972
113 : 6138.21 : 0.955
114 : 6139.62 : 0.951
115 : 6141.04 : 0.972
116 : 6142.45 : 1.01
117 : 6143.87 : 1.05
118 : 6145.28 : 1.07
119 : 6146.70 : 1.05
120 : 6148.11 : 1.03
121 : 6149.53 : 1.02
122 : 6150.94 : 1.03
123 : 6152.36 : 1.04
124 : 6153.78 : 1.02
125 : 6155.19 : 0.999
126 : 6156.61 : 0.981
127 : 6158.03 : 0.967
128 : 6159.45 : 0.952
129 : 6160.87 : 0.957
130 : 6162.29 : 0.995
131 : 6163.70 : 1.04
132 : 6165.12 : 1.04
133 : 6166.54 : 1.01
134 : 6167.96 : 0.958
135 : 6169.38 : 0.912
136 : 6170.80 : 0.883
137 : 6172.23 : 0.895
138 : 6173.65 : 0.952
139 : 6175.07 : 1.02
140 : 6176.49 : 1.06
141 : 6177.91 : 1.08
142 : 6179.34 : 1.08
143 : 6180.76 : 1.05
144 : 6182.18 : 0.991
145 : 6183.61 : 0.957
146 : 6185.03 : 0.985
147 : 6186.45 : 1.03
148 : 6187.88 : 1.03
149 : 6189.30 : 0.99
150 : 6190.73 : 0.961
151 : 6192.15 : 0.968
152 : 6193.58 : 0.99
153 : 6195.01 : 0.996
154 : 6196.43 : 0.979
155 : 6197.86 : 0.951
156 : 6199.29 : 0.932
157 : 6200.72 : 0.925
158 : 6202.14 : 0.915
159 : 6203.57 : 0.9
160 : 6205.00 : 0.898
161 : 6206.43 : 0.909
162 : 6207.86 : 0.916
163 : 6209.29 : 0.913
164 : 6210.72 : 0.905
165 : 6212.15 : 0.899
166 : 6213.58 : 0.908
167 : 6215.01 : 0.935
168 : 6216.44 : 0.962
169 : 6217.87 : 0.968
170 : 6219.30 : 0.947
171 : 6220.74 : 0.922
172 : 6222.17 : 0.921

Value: -0.3 A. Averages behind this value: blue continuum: 1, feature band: 0.987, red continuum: 0.942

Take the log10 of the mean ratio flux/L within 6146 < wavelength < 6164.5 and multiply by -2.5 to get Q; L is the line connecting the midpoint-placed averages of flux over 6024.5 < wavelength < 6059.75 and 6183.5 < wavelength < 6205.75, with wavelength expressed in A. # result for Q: -0.03 mag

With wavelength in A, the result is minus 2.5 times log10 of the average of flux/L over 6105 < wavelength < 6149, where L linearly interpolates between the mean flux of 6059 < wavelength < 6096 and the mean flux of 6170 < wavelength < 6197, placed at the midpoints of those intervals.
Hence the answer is 0.02 mag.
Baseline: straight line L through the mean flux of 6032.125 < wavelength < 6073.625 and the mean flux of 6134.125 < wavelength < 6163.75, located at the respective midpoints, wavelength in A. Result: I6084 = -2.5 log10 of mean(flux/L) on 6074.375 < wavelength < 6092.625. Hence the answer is -0.08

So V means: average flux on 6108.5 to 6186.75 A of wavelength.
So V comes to 1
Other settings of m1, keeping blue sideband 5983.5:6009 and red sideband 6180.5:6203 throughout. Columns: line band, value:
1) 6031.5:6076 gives 0.5 A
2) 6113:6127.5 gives 0.4 A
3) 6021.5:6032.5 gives -0.4 A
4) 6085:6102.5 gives -0.4 A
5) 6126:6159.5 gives -0.4 A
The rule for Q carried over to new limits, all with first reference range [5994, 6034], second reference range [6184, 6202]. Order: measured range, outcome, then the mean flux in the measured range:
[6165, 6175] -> 0.04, 0.949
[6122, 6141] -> 0.03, 0.977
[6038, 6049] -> 0.03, 1.02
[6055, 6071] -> 0.03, 1.01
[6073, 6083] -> -0.06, 1.09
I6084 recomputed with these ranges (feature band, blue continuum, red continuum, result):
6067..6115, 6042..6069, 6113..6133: -0.04 mag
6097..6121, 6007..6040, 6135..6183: -0.01 mag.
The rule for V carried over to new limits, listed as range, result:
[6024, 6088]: 1.05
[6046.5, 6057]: 1.11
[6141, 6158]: 1.02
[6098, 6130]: 1.01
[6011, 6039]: 1.03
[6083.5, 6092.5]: 1.09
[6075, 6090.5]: 1.11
